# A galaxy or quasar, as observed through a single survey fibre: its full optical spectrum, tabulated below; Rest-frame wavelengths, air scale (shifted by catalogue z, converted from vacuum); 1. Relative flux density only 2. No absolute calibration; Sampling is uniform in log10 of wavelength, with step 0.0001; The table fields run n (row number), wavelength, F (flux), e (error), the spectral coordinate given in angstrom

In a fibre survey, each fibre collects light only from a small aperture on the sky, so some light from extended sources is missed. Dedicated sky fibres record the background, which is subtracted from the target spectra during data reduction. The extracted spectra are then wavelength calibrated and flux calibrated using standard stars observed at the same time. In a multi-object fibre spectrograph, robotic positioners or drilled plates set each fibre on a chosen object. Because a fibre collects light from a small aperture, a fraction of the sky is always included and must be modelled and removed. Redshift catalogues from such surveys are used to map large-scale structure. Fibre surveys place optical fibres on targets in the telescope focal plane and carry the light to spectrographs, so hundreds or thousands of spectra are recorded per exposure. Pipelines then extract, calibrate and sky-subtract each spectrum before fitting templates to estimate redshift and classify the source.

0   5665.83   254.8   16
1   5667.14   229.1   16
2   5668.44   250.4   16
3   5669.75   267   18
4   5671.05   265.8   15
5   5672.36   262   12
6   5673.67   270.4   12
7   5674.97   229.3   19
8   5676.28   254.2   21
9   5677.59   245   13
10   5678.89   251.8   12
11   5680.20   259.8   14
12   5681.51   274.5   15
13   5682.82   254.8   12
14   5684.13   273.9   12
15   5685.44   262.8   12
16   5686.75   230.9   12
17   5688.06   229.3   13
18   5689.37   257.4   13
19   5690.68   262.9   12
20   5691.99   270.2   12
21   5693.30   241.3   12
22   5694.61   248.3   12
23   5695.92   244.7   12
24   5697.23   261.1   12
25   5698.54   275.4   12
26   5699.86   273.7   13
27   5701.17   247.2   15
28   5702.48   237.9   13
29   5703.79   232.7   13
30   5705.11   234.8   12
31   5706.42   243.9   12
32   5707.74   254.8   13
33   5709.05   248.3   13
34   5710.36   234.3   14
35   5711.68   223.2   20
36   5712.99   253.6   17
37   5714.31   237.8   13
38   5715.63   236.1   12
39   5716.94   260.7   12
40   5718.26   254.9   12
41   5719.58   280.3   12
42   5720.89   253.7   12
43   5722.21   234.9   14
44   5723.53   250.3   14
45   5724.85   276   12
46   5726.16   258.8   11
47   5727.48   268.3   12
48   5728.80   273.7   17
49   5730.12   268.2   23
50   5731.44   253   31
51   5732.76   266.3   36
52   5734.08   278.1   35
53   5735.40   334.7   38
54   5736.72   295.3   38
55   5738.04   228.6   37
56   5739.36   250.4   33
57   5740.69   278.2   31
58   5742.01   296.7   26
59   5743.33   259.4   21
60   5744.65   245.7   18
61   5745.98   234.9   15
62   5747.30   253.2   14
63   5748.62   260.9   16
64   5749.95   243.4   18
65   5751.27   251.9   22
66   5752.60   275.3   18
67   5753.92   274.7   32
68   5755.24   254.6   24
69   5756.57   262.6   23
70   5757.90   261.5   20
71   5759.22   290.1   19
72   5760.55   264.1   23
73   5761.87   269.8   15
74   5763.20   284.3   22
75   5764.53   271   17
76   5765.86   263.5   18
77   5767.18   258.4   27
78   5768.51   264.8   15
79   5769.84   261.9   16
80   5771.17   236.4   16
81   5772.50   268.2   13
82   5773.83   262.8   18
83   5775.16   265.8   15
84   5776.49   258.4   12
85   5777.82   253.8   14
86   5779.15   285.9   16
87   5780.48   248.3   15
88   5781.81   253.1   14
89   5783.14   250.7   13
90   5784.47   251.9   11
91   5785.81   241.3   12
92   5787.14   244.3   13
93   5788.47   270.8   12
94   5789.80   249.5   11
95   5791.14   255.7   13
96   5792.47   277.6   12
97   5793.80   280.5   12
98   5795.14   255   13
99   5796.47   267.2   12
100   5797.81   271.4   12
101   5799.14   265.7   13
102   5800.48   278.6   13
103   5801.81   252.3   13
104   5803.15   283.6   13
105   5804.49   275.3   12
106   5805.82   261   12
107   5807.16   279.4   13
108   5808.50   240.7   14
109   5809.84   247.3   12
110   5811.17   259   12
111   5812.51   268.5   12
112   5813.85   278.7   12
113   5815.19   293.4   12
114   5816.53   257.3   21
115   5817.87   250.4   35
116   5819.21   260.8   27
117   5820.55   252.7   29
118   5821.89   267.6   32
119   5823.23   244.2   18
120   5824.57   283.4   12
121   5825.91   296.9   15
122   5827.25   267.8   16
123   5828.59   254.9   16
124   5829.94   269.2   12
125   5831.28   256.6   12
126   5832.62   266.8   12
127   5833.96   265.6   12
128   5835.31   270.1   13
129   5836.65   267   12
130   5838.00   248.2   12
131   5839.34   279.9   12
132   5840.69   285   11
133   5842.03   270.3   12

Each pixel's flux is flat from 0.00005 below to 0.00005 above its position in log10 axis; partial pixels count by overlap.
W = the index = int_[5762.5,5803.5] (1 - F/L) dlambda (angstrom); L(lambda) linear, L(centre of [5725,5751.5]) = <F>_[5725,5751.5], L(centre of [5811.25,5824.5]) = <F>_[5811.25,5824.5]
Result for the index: 0.4 angstrom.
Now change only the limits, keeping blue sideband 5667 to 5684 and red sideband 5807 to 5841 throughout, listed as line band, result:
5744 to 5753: 0.3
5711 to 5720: 0.3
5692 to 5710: 0.5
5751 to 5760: -0.2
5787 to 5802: -0.1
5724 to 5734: -0.3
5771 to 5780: 0.0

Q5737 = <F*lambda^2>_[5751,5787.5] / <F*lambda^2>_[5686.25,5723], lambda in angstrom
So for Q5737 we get 1.08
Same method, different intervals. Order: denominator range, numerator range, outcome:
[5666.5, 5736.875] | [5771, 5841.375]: 1.07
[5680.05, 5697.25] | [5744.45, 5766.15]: 1.06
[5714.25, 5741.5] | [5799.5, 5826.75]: 1.04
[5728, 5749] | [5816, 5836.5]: 1.02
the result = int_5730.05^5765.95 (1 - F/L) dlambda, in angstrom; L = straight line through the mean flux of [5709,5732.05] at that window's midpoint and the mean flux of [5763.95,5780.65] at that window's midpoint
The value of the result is -1.2 angstrom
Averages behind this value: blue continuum 254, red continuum 262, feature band 267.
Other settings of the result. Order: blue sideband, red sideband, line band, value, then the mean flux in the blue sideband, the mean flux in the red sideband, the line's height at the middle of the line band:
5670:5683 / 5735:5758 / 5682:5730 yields 1.4 angstrom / 257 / 264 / 260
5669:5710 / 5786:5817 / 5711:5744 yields -0.7 angstrom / 254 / 265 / 258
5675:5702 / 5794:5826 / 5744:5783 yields 0.1 angstrom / 255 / 266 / 262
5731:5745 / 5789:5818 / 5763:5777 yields 0.4 angstrom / 272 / 266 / 269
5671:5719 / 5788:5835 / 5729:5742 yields -0.9 angstrom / 251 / 266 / 256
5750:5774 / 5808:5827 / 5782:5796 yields 0.4 angstrom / 265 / 265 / 265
